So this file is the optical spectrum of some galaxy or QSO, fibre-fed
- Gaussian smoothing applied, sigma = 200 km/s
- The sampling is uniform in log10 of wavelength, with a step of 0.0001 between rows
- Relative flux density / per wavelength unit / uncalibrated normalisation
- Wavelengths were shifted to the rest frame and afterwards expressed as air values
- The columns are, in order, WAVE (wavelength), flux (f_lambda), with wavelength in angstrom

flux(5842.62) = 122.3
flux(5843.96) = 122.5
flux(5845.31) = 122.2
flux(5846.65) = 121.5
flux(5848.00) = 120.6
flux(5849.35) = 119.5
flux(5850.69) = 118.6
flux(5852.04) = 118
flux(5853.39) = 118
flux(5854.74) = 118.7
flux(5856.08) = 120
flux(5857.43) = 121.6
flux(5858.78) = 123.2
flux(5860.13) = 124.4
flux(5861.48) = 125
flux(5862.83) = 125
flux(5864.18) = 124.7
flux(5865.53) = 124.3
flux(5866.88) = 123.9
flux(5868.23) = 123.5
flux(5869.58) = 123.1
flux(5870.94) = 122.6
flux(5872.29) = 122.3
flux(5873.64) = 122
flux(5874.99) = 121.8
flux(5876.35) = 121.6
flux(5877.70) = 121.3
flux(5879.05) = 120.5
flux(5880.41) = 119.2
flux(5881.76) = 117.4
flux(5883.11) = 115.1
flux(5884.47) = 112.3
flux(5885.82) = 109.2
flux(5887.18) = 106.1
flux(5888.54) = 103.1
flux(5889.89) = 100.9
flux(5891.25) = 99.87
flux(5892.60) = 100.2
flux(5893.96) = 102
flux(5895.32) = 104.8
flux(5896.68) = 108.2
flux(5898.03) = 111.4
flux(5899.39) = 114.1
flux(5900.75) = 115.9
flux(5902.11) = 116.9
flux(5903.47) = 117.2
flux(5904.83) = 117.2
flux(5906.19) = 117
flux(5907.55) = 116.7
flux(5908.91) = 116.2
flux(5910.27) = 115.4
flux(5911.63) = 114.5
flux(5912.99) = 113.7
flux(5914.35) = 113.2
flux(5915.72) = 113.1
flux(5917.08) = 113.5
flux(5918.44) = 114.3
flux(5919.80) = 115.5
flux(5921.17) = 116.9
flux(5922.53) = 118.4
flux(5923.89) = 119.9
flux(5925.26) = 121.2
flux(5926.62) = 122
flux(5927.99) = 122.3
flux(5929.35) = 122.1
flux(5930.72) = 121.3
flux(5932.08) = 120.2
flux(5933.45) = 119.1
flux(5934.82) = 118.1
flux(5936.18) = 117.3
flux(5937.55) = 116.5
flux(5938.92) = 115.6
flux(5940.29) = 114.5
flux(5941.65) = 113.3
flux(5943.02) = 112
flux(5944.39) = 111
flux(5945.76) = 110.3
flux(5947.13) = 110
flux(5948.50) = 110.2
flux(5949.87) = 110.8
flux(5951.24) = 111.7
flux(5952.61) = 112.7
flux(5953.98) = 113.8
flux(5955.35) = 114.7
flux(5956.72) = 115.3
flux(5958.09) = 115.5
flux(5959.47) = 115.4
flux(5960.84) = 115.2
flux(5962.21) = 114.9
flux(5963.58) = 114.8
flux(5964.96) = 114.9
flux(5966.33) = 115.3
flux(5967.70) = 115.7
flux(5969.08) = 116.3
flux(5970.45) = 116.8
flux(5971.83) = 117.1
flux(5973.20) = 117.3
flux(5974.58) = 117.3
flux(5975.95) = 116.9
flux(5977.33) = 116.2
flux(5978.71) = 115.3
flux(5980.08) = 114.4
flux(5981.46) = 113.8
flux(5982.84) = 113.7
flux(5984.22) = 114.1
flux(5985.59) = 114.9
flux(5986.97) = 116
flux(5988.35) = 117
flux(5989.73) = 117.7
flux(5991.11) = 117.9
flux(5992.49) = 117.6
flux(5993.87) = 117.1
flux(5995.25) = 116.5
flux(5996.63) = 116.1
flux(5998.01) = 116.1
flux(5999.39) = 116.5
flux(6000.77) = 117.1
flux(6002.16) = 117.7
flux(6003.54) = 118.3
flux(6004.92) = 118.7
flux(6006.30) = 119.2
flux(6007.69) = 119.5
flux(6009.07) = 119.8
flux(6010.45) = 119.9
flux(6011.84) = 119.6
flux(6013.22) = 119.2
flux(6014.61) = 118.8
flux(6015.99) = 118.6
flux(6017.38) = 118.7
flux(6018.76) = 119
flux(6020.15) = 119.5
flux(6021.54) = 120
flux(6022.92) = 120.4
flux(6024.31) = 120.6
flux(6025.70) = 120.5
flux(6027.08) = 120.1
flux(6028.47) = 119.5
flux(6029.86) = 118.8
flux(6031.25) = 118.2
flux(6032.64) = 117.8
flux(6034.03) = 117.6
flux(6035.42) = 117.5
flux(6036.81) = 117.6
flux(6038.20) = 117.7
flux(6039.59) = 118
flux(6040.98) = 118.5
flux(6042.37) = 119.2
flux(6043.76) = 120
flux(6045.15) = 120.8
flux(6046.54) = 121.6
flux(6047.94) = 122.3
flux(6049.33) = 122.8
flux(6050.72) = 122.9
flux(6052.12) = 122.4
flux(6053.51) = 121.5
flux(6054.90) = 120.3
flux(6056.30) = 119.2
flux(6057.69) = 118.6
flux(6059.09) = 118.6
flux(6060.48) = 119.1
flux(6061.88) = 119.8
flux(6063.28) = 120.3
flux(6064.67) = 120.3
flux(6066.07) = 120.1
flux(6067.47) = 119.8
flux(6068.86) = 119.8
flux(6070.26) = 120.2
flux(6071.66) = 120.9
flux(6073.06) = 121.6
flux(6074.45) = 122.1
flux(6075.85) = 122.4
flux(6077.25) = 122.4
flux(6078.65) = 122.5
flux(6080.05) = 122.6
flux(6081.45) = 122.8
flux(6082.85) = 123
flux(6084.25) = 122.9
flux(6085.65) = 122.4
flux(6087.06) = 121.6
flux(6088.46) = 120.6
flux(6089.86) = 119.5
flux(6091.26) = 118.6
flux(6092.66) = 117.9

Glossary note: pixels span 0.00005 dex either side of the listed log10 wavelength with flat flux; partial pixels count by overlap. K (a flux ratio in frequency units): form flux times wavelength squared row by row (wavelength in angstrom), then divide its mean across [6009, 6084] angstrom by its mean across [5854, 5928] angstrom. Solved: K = 1.09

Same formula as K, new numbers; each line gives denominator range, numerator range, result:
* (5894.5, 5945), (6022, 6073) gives 1.08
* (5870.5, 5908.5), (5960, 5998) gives 1.05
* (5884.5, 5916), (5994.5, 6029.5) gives 1.11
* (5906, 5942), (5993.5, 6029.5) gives 1.04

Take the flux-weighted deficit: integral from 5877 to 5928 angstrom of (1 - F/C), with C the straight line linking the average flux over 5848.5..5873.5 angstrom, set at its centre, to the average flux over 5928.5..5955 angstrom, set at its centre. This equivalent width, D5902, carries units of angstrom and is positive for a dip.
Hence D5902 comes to 2.1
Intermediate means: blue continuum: 122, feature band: 113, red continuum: 115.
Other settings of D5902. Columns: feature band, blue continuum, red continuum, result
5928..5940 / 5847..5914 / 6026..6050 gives -0.14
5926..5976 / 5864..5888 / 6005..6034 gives 1.55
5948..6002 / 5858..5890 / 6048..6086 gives 2.15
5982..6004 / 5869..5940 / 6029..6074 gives 0.29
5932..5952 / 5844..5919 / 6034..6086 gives 0.69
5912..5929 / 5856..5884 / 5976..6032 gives 0.47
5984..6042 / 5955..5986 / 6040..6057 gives 0.12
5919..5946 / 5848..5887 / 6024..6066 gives 0.60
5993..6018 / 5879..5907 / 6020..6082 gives -0.15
